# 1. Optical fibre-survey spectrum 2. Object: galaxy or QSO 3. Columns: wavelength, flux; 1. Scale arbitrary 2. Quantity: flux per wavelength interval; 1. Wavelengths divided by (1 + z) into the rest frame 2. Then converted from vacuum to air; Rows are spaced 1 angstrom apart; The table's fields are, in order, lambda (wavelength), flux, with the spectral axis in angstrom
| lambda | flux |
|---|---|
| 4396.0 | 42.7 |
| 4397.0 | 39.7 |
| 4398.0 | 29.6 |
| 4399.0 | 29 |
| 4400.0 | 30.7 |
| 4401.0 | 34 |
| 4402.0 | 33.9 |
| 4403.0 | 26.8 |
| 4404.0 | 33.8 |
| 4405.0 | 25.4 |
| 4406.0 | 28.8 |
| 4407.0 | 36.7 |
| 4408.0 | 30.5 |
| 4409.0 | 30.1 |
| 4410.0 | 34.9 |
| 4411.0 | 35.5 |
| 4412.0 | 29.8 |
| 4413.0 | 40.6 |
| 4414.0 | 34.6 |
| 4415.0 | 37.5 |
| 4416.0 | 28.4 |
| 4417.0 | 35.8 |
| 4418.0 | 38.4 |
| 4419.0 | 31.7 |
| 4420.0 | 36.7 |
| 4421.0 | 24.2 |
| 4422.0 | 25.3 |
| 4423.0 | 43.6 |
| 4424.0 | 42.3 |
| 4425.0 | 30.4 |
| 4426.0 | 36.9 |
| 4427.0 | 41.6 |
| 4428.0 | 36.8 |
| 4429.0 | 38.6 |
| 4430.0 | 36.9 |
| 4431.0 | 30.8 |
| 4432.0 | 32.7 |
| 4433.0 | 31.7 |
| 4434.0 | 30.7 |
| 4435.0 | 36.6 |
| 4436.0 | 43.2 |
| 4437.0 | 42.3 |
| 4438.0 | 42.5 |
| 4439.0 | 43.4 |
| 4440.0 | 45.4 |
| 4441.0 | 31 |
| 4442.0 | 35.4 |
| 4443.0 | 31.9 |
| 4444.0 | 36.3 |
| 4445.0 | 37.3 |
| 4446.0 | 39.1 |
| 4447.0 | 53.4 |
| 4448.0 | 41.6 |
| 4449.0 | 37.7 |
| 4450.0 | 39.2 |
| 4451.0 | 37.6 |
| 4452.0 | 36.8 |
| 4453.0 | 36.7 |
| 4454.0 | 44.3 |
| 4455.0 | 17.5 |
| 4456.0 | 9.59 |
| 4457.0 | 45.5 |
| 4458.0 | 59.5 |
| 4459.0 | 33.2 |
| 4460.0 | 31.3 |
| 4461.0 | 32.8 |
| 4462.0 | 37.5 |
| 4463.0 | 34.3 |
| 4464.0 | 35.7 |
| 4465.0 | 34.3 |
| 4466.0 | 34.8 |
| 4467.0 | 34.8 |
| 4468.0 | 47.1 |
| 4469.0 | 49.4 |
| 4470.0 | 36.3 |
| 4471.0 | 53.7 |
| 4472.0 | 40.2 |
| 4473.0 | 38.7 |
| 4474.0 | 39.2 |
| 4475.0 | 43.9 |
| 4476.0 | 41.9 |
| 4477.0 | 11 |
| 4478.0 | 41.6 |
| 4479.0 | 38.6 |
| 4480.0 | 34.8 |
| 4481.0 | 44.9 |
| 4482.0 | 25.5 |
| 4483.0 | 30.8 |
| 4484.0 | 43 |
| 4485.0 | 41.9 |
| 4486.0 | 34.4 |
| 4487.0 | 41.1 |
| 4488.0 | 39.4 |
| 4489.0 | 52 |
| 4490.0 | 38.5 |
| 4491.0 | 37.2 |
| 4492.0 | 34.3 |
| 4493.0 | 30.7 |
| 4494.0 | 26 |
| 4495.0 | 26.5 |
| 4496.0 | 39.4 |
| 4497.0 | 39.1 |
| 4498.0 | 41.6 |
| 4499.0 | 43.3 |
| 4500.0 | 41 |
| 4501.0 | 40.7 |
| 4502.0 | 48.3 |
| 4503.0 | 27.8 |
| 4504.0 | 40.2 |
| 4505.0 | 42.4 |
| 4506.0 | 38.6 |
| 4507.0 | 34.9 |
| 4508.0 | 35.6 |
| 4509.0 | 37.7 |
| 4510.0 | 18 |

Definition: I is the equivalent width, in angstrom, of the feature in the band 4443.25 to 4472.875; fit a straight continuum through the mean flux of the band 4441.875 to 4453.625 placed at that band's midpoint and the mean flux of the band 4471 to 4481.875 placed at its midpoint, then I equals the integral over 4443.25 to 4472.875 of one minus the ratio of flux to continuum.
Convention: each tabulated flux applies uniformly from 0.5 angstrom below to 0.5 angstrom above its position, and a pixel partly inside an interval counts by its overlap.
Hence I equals 0.2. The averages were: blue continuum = 38.7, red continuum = 37.8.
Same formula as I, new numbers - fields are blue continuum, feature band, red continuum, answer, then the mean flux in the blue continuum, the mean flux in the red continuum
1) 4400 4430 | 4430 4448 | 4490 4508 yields -1.59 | 33.9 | 37.2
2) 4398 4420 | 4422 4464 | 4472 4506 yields -2.74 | 32.7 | 37.6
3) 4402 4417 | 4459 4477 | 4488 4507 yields -0.96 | 32.6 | 38.1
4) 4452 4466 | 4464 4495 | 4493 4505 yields -1.36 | 34.9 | 37.5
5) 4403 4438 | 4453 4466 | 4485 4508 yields 0.59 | 34.5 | 38.1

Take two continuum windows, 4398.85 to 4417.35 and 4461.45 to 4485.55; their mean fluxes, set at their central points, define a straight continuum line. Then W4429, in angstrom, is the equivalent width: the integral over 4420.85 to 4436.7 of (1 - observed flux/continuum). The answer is -0.6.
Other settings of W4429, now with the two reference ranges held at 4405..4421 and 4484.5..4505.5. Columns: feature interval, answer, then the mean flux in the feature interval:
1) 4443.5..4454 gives -1.24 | 39.8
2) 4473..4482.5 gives 0.37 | 35.9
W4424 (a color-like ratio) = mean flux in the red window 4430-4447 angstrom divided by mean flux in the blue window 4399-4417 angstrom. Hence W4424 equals 1.15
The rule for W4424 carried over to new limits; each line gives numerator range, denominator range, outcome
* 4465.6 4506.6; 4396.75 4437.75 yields 1.13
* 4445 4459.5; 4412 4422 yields 1.13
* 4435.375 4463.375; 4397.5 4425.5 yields 1.15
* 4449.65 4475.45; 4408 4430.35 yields 1.08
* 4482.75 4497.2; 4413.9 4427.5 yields 1.06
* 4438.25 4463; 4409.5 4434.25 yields 1.07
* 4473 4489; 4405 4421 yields 1.12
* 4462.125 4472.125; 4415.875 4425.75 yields 1.18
